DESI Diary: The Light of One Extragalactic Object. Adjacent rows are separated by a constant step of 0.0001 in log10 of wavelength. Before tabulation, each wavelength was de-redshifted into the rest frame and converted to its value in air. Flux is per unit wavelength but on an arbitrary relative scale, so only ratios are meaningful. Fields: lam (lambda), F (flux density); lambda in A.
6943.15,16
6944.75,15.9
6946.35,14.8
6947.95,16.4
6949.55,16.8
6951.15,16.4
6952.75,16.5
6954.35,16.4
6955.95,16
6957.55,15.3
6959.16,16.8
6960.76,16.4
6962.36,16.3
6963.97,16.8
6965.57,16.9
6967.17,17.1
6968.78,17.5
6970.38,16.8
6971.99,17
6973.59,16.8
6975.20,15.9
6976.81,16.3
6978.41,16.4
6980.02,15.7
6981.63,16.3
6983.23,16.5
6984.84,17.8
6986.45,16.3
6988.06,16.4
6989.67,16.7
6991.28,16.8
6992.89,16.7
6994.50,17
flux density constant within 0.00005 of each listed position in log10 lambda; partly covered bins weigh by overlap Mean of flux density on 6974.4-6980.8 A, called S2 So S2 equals 16.1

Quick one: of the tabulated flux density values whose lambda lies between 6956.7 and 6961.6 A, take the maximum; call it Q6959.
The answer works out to 16.8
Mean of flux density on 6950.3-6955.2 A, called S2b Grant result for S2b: 16.4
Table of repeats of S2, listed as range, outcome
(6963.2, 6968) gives 16.9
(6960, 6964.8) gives 16.5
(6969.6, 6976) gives 16.6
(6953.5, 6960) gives 16.1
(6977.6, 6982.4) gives 16.1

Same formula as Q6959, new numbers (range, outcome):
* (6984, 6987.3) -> 17.8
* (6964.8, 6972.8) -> 17.5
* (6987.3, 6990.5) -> 16.7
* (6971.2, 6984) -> 17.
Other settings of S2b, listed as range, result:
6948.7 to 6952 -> 16.6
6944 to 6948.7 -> 15.7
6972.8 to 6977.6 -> 16.3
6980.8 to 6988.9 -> 16.7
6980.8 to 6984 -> 16.4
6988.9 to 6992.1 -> 16.7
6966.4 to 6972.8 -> 17.1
